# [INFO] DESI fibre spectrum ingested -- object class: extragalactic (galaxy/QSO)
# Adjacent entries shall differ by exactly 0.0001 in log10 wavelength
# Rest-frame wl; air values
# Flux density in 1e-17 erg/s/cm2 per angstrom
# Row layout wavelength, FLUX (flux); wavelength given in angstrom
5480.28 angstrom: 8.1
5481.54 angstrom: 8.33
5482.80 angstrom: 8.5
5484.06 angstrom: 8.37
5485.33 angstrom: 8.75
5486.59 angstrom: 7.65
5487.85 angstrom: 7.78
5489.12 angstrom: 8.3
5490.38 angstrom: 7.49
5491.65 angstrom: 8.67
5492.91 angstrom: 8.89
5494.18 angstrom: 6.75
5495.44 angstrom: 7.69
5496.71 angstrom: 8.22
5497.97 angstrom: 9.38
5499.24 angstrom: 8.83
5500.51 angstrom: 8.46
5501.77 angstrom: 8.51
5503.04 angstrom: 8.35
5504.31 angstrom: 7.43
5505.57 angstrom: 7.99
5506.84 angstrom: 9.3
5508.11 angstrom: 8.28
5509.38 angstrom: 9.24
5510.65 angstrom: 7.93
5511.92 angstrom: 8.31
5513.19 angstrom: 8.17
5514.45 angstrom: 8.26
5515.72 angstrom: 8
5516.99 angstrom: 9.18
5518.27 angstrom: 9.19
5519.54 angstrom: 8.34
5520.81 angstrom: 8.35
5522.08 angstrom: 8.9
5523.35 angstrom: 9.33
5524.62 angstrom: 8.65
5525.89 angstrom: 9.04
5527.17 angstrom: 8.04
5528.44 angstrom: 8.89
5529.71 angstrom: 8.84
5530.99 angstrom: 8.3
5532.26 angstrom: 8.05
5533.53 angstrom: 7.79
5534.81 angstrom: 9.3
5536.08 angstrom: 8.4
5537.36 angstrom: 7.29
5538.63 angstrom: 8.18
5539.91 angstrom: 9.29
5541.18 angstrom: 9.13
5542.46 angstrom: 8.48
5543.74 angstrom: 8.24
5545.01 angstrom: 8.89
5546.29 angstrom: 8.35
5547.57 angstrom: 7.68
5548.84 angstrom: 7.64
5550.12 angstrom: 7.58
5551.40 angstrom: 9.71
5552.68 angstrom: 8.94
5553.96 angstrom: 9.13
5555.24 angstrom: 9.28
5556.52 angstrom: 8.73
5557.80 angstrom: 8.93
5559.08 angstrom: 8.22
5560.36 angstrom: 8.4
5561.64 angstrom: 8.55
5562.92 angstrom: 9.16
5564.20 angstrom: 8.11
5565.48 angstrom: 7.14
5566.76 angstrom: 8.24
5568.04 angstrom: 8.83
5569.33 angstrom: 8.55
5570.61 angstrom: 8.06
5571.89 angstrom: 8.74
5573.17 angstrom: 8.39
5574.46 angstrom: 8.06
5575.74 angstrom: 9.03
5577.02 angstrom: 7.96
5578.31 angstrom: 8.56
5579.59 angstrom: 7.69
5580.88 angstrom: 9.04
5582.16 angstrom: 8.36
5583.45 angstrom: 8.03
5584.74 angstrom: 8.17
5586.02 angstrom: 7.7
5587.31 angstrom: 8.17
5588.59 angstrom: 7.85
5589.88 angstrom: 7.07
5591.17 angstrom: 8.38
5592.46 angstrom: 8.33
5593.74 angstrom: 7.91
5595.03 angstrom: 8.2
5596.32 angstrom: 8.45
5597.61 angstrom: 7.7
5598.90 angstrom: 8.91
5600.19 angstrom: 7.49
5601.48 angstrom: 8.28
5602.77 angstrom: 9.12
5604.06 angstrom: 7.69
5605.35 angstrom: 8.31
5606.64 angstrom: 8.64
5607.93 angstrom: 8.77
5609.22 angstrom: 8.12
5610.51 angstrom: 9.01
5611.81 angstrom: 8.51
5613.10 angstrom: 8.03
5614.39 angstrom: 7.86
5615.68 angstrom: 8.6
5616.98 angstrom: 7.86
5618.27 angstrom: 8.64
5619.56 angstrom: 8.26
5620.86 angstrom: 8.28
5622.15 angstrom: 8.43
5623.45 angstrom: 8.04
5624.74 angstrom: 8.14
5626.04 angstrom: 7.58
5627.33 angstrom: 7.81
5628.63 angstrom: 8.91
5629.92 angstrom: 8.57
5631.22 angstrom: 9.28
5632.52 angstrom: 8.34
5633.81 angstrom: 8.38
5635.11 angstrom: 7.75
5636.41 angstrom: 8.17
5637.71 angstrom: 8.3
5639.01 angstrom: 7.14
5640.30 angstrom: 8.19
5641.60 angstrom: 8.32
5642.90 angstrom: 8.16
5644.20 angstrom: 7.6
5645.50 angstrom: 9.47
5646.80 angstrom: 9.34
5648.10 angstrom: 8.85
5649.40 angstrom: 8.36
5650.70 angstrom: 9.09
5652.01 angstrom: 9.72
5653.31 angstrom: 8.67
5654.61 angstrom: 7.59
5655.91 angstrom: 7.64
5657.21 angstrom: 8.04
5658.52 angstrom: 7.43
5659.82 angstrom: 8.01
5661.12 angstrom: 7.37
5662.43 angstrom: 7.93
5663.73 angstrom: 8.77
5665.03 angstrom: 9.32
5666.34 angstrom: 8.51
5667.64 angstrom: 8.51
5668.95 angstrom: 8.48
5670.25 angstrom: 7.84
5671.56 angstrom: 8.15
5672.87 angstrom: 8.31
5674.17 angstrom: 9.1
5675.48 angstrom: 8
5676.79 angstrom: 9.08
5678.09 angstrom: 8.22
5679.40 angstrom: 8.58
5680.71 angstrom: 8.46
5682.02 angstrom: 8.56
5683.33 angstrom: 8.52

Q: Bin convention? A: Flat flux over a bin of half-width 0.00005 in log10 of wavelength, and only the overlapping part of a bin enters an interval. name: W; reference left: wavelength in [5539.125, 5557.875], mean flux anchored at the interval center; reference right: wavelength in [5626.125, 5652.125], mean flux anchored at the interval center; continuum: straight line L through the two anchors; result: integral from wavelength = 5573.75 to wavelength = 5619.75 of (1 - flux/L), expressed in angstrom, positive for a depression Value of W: 1.6 angstrom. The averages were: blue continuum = 8.65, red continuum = 8.44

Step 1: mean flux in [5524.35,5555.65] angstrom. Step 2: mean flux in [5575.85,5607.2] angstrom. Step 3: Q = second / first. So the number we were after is 1.0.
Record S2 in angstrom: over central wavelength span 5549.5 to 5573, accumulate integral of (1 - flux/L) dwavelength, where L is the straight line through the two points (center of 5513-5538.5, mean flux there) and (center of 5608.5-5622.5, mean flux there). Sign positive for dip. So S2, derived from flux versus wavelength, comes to -0.4 angstrom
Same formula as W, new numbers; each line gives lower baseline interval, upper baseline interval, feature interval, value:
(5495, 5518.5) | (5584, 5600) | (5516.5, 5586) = -2.14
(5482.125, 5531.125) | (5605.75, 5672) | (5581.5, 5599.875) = 0.63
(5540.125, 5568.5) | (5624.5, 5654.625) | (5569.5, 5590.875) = 0.77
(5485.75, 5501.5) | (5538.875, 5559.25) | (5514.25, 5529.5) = -0.50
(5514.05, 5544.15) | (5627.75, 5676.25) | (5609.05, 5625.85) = 0.29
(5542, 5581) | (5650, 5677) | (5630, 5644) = 0.29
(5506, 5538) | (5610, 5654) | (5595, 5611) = 0.14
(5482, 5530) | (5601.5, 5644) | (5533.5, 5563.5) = -0.70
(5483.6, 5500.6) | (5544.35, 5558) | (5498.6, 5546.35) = -0.54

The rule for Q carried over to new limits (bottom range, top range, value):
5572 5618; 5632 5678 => 1.01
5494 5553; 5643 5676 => 0.99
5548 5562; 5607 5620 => 0.97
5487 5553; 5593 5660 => 0.99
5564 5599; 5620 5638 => 1.01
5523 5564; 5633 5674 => 0.97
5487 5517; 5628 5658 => 1.02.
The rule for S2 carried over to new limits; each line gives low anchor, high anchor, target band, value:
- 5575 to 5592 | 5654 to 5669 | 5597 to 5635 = -0.8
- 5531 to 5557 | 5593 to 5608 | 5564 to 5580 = 0.2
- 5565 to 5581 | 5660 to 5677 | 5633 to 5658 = 0.0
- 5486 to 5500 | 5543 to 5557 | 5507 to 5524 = -0.6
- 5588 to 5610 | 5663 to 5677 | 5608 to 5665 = 0.4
